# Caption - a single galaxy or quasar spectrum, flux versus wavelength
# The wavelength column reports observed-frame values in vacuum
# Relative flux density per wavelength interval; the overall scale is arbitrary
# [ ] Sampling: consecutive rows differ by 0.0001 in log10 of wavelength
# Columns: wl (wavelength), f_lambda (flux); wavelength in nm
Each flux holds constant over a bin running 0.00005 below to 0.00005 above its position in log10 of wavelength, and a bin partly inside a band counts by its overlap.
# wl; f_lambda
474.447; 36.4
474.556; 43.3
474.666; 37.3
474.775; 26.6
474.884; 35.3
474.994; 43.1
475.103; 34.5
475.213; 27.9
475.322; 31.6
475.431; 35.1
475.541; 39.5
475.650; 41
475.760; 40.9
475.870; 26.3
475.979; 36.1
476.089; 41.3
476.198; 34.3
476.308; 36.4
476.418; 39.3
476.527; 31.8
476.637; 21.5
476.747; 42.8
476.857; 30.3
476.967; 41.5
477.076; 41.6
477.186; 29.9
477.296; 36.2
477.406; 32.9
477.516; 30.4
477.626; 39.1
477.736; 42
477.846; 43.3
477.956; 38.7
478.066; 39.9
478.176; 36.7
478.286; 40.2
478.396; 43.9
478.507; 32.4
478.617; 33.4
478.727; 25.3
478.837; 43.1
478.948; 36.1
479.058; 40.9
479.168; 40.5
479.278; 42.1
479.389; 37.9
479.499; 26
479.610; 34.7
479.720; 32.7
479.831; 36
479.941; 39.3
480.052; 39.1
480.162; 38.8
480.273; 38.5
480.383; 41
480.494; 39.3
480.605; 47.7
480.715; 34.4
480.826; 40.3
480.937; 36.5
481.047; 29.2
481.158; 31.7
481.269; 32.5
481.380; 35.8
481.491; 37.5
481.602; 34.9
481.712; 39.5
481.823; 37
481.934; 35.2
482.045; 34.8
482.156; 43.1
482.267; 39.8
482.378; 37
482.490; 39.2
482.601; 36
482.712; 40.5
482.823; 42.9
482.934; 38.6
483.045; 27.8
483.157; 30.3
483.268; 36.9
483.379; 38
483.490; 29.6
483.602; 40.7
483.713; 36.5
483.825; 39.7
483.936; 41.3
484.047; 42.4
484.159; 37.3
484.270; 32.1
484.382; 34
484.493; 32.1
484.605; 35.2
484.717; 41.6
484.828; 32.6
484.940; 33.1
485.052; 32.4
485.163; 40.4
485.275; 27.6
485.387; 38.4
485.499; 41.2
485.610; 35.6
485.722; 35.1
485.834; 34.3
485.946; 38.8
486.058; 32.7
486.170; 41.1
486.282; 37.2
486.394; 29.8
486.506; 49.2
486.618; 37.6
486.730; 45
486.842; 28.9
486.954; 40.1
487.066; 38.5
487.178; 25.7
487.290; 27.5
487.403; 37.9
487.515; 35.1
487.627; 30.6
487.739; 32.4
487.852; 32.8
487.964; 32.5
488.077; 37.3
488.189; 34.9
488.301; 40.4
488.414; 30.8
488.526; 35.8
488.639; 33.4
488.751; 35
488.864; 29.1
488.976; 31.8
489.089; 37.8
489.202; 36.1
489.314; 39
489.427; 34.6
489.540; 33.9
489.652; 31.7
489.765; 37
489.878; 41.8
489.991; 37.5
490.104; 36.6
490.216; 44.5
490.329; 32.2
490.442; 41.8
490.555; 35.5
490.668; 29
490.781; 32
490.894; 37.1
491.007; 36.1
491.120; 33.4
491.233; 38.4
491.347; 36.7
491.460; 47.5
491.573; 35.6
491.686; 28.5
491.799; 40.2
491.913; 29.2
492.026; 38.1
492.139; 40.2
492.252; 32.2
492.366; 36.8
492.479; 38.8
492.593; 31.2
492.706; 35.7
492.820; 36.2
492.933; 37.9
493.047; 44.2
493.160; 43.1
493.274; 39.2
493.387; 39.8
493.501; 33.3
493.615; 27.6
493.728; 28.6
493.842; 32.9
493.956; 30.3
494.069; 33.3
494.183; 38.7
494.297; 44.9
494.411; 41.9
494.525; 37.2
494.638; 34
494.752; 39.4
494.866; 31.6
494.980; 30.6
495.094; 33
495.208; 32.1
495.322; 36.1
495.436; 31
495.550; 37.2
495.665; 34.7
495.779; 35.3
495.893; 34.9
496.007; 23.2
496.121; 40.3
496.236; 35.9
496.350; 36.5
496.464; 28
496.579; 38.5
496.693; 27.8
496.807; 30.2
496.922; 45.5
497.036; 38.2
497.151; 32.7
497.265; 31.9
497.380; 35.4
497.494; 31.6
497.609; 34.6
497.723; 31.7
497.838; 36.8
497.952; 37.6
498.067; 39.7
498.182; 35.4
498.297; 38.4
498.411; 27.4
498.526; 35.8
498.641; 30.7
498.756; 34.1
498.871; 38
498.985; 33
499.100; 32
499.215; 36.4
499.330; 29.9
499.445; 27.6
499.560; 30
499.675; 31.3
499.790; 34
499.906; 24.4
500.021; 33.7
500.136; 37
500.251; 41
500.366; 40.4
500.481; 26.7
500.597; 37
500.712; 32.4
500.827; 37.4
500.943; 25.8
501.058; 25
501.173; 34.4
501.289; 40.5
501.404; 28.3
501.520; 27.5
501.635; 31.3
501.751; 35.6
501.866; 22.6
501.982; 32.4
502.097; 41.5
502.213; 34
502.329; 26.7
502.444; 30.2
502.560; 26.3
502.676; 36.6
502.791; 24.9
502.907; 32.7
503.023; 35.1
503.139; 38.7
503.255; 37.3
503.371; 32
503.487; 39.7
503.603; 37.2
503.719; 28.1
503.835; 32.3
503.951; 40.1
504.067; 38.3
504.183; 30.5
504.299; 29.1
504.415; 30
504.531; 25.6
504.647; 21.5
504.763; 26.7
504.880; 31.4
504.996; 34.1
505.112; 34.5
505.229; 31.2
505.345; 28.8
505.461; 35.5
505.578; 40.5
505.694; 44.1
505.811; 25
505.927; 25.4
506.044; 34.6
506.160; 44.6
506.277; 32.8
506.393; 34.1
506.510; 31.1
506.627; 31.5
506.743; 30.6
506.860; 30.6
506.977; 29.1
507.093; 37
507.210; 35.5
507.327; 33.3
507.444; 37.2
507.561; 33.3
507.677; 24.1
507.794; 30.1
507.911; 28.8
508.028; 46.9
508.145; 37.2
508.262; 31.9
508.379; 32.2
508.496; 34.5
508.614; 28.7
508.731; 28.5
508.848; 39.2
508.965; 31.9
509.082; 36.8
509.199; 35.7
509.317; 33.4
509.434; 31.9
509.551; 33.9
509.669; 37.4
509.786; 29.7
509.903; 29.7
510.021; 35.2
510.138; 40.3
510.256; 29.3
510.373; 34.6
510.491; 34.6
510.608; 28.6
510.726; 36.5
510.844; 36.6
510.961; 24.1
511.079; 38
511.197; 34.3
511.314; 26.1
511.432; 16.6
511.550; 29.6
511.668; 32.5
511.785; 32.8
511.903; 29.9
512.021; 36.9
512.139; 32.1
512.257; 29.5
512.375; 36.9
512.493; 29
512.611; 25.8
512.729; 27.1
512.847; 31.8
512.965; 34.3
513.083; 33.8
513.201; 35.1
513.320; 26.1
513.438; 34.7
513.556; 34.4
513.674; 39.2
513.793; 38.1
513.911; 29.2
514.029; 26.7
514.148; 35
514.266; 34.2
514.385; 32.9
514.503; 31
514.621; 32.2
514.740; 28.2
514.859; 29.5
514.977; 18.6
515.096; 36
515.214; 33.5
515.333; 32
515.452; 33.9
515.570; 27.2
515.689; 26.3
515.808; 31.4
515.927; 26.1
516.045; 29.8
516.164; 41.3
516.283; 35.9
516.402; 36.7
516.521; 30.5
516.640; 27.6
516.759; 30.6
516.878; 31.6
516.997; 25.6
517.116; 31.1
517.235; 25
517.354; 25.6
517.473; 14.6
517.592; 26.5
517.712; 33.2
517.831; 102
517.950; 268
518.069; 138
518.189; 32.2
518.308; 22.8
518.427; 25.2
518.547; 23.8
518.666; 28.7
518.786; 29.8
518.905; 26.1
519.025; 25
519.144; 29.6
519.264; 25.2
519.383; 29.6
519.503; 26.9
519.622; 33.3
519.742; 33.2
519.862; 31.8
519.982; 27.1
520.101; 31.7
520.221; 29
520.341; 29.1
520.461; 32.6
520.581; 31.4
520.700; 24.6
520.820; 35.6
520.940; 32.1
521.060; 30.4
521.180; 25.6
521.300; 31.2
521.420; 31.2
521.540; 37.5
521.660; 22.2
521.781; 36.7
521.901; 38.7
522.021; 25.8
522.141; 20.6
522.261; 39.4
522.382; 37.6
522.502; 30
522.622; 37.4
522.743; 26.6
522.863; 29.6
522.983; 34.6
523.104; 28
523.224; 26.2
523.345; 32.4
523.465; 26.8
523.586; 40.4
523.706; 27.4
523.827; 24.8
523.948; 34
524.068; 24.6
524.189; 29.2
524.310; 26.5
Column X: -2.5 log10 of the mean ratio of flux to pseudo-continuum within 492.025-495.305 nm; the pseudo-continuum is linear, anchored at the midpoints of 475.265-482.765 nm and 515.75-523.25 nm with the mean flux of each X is 0.02 mag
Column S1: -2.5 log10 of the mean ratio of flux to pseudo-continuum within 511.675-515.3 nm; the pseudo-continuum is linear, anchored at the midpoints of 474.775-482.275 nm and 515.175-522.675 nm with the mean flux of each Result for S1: 0.151 mag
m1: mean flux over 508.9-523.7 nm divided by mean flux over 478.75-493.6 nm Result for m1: 0.9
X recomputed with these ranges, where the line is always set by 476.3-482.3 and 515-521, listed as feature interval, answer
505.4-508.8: 0.13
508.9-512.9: 0.17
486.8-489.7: 0.09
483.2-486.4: 0.02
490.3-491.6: 0.02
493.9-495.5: 0.06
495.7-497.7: 0.10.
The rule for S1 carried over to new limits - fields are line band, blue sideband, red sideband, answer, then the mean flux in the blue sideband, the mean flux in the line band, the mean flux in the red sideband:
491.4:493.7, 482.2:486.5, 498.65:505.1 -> -0.06 mag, 36.5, 36.7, 32.4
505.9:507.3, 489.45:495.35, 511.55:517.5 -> -0.01 mag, 36.1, 33.2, 31.1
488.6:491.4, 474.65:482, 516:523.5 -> 0.02 mag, 36.4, 35.7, 36.5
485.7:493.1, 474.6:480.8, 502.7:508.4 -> -0.02 mag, 36.6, 35.9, 33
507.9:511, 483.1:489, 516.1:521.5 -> 0.12 mag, 35.5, 33.8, 38.6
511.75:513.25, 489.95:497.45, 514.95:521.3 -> 0.16 mag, 35.6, 31.9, 37.2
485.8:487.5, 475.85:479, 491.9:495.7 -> -0.01 mag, 36.2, 36.3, 35.7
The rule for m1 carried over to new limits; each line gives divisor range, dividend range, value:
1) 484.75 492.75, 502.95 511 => 0.93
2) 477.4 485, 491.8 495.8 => 0.96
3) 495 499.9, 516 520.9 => 1.17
